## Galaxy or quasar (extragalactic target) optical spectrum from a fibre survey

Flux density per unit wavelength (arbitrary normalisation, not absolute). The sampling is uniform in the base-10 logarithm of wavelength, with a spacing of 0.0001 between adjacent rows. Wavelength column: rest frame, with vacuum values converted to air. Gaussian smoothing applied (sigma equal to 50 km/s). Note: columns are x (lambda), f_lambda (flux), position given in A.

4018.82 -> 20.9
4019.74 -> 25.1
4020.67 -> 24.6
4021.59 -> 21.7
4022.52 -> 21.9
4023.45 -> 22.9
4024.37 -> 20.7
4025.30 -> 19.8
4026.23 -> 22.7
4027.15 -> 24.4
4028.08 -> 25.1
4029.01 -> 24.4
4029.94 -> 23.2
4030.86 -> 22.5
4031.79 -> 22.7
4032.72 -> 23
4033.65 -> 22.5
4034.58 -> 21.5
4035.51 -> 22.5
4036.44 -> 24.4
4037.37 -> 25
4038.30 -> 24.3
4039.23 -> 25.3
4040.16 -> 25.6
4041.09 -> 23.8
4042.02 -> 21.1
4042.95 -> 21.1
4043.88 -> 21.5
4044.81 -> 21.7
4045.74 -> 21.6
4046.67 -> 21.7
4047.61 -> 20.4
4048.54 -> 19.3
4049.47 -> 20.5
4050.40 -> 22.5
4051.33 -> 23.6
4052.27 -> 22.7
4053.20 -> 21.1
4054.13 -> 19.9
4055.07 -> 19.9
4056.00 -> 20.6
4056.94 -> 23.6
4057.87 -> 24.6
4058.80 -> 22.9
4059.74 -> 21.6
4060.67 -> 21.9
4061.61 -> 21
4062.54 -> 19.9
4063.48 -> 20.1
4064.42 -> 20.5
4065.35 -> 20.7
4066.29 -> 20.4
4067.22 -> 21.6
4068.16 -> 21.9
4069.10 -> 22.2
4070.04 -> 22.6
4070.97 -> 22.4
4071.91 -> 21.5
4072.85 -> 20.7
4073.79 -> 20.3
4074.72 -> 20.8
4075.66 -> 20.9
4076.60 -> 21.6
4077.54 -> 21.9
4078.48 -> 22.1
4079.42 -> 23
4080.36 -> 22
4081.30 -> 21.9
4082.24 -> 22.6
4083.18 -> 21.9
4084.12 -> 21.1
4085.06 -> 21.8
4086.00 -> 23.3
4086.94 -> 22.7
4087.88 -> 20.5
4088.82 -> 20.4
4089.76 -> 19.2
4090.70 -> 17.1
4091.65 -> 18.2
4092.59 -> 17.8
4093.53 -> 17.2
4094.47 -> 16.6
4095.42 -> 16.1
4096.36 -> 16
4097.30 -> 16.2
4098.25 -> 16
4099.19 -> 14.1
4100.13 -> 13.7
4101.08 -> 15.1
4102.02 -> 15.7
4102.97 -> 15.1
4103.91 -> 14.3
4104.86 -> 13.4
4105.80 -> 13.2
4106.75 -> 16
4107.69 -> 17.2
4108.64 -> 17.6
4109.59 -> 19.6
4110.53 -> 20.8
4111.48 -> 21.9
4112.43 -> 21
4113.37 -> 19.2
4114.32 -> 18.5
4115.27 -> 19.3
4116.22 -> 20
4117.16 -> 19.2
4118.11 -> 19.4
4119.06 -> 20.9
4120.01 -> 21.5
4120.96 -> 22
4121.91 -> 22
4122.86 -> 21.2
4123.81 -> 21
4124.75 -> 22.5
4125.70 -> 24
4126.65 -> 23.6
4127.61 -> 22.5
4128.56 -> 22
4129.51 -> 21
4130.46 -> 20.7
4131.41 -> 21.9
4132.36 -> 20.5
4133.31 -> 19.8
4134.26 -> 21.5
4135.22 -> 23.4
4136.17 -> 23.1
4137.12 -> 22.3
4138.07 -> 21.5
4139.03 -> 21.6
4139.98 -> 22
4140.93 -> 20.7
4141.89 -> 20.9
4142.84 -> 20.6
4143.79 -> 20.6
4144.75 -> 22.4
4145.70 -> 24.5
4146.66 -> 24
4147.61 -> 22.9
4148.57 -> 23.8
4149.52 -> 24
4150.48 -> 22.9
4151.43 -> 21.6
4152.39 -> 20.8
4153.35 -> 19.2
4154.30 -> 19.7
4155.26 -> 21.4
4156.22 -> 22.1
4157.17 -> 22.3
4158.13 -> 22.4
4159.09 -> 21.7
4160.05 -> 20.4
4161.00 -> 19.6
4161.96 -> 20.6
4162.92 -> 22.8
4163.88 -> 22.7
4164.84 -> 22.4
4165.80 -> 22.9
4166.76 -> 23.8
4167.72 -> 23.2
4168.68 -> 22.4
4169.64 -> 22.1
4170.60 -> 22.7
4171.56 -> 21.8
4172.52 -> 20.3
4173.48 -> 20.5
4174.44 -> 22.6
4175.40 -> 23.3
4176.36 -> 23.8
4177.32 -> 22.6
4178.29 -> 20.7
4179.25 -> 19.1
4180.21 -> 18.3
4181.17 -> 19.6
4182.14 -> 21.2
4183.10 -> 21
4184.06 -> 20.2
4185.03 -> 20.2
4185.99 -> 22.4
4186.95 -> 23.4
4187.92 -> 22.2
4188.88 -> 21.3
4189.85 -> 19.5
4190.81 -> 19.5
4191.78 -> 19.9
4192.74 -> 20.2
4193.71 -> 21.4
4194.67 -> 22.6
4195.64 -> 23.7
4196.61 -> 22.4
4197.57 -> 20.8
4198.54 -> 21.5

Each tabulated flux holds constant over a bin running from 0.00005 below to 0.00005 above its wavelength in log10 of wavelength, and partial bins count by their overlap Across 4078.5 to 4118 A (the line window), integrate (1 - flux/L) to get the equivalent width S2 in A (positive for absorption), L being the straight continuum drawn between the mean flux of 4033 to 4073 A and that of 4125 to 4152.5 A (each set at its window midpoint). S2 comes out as 6.4 A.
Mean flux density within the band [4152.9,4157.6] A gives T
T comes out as 21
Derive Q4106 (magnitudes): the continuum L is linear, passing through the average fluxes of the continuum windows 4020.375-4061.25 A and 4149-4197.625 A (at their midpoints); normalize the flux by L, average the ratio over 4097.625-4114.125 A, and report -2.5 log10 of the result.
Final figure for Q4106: 0.298 mag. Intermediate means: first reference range 22.4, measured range 16.7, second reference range 21.5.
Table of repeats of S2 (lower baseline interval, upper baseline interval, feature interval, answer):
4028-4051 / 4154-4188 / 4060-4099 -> 3.46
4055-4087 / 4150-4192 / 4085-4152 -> 5.09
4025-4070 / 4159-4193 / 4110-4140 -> 0.60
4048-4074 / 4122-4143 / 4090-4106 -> 4.36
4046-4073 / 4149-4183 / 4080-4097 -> 1.40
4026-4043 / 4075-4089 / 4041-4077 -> 1.94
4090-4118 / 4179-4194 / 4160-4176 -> -1.80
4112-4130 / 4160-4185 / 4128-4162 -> -0.61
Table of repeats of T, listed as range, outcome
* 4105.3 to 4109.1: 16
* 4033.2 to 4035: 22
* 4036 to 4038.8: 24.6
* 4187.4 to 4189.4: 21.7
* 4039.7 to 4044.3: 22.6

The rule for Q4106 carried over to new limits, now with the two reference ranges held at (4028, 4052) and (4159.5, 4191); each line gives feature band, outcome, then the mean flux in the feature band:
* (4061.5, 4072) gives 0.060 mag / 21.2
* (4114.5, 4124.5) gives 0.069 mag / 20.6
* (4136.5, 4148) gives -0.011 mag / 22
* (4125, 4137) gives -0.006 mag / 22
